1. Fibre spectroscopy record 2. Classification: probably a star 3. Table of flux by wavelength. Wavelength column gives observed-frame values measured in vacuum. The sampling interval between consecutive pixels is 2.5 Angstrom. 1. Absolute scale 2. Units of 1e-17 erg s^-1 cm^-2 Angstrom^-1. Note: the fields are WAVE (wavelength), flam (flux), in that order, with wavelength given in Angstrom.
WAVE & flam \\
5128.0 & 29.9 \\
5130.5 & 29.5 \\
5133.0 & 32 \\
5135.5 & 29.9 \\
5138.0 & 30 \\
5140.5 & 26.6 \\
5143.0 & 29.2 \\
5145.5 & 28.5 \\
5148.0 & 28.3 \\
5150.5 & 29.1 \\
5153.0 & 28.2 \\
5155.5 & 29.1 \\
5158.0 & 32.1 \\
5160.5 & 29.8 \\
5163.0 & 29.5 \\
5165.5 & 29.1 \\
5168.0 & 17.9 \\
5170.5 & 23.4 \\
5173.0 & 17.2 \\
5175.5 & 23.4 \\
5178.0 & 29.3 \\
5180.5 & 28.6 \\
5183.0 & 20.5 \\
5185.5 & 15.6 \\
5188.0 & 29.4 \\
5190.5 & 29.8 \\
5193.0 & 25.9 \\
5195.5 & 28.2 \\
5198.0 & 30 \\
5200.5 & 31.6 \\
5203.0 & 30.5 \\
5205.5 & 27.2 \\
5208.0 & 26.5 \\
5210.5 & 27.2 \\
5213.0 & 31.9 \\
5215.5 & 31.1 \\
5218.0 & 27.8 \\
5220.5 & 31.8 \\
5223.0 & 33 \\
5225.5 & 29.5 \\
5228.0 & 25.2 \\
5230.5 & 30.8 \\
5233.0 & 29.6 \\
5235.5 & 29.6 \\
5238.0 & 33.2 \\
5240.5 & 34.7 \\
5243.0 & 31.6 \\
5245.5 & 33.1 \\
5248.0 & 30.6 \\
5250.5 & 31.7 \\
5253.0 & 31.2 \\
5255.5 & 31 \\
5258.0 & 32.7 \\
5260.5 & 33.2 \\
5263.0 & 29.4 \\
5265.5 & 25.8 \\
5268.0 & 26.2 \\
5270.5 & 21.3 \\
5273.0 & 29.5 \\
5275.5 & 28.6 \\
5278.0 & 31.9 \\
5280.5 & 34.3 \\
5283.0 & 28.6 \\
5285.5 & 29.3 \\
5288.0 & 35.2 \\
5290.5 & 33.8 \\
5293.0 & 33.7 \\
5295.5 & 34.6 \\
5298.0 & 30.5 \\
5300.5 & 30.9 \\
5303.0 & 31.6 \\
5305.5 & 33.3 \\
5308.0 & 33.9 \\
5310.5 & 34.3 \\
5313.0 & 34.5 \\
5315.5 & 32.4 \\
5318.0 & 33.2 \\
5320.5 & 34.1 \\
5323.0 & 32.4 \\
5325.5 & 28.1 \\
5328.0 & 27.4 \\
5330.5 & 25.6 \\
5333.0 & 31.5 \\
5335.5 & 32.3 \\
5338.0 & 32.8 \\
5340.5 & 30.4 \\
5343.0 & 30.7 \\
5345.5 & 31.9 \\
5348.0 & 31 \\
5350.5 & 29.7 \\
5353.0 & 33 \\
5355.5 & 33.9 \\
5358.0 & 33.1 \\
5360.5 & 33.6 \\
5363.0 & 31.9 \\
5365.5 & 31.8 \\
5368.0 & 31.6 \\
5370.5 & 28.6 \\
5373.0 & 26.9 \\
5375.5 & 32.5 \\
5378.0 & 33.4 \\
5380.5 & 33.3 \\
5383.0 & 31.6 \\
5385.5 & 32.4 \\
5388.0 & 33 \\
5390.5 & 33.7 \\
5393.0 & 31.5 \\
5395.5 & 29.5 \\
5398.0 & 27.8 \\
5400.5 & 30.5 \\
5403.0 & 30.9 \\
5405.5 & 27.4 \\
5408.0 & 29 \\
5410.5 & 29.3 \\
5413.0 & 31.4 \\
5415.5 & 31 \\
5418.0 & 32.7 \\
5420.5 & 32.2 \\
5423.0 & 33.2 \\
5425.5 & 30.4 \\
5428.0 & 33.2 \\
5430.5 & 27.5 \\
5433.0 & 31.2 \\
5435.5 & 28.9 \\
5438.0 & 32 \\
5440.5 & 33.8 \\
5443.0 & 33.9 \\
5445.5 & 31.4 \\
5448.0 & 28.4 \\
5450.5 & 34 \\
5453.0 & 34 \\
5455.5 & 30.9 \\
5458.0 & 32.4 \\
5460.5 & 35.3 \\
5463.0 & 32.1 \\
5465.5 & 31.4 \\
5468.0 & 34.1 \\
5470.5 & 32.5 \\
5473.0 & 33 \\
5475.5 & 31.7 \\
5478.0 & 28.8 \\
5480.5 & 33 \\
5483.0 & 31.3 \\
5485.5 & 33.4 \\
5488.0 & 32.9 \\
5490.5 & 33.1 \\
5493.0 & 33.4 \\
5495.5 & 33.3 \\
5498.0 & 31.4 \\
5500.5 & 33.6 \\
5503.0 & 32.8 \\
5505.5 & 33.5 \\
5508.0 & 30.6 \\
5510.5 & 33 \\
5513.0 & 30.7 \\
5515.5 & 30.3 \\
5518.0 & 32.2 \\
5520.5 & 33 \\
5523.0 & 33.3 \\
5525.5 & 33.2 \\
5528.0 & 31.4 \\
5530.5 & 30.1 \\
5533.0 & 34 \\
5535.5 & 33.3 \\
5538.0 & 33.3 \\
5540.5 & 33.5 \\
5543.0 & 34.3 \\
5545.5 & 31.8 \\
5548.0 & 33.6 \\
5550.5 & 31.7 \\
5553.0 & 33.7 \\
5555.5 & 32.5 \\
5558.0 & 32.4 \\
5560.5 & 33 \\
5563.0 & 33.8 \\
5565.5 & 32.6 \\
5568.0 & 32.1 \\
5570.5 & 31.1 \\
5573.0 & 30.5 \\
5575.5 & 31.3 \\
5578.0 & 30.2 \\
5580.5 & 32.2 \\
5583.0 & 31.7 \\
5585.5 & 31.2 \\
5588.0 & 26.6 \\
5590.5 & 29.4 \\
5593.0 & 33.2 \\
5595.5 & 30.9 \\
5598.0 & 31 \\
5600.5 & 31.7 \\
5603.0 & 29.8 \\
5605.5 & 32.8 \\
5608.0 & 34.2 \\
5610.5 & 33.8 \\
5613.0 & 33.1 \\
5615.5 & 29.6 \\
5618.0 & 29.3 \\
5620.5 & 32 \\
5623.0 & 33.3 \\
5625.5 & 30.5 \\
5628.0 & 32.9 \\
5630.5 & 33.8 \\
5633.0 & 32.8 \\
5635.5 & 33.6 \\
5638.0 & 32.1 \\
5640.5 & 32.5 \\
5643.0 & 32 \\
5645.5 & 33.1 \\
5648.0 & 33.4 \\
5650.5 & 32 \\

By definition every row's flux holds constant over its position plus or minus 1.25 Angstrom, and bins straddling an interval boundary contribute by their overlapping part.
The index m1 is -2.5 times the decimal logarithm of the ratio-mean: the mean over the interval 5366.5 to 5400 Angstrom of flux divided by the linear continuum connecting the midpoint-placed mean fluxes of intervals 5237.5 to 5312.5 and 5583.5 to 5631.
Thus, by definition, 0.01 mag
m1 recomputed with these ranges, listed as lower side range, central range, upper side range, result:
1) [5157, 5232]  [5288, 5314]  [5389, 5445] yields -0.142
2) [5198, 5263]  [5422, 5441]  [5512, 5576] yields 0.022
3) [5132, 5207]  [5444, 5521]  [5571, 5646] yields -0.065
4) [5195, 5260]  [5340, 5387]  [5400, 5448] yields -0.029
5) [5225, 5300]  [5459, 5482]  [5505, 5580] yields -0.018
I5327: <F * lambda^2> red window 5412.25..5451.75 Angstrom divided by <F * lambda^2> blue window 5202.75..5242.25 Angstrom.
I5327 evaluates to 1.14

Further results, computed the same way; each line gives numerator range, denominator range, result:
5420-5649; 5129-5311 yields 1.23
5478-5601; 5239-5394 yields 1.11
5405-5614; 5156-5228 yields 1.31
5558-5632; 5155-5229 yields 1.34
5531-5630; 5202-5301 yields 1.19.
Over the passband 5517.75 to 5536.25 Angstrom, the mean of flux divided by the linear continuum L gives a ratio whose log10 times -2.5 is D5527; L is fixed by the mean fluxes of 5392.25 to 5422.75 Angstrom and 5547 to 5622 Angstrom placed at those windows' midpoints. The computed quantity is -0.04 mag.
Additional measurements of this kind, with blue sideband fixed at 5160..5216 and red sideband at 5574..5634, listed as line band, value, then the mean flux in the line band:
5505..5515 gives -0.05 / 31.7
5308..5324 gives -0.19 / 33.5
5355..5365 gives -0.15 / 33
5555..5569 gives -0.06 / 32.8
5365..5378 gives -0.06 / 30.5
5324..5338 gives -0.04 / 29.4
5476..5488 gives -0.06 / 31.8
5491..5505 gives -0.09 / 32.9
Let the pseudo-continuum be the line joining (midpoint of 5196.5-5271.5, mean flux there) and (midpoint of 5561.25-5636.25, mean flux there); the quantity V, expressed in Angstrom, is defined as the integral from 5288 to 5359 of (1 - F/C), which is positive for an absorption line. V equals -3.73 Angstrom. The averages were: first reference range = 30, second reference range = 31.7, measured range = 32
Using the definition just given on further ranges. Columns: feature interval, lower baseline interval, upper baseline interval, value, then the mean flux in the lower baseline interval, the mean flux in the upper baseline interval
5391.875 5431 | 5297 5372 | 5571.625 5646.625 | 1.4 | 31.7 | 31.7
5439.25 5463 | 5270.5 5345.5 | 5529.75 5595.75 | -0.6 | 31.5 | 32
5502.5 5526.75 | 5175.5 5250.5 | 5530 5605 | -0.6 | 29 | 31.9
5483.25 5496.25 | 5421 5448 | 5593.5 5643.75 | -0.6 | 31.4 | 32.1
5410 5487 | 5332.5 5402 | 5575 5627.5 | -1.0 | 31.6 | 31.3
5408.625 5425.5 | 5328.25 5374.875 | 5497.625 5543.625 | 0.1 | 31.1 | 32.5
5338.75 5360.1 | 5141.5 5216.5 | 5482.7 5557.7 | -1.3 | 27.3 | 32.6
